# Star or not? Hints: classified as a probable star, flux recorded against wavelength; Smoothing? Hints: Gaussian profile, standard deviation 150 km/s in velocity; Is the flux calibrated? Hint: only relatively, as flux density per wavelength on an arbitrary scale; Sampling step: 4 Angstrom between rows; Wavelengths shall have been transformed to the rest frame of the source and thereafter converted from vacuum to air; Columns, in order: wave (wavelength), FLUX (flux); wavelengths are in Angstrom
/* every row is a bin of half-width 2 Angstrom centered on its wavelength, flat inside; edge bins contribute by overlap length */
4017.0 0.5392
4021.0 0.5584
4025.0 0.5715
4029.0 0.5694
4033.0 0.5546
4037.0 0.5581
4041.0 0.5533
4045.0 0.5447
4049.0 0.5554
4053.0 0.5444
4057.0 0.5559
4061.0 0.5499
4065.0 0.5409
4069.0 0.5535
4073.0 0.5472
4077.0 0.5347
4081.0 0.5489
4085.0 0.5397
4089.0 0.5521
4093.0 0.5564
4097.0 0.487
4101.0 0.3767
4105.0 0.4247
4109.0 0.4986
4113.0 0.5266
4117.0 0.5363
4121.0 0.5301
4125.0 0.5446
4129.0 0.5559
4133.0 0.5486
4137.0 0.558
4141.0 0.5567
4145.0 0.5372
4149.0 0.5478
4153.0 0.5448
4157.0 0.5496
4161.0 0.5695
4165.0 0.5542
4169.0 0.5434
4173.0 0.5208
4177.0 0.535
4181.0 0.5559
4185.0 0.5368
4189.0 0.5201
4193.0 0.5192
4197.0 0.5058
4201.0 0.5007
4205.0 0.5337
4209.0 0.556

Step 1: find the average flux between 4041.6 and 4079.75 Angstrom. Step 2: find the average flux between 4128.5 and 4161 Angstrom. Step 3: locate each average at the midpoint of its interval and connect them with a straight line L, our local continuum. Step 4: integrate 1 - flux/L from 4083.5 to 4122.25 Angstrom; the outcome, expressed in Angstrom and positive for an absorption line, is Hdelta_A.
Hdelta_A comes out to 3.3 Angstrom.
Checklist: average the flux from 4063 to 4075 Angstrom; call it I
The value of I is 0.547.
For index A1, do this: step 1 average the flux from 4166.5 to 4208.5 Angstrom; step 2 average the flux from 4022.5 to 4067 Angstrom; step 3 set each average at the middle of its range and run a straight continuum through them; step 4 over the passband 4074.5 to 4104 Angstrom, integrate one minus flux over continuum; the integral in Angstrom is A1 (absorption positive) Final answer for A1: 1.90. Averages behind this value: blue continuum 0.554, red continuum 0.528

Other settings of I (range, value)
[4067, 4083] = 0.546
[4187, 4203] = 0.511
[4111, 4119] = 0.531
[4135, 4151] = 0.55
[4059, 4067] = 0.545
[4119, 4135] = 0.545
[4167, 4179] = 0.533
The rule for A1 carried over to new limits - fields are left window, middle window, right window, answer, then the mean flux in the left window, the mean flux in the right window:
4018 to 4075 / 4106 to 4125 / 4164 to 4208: 0.76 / 0.554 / 0.53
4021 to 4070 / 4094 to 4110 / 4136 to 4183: 2.92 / 0.554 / 0.548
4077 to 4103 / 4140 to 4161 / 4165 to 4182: -0.67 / 0.512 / 0.54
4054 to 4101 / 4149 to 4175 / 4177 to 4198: -0.80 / 0.535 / 0.529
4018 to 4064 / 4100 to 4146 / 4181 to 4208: 1.65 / 0.555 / 0.523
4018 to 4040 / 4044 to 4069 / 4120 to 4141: 0.39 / 0.561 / 0.549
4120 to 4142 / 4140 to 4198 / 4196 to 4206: -1.19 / 0.549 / 0.512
